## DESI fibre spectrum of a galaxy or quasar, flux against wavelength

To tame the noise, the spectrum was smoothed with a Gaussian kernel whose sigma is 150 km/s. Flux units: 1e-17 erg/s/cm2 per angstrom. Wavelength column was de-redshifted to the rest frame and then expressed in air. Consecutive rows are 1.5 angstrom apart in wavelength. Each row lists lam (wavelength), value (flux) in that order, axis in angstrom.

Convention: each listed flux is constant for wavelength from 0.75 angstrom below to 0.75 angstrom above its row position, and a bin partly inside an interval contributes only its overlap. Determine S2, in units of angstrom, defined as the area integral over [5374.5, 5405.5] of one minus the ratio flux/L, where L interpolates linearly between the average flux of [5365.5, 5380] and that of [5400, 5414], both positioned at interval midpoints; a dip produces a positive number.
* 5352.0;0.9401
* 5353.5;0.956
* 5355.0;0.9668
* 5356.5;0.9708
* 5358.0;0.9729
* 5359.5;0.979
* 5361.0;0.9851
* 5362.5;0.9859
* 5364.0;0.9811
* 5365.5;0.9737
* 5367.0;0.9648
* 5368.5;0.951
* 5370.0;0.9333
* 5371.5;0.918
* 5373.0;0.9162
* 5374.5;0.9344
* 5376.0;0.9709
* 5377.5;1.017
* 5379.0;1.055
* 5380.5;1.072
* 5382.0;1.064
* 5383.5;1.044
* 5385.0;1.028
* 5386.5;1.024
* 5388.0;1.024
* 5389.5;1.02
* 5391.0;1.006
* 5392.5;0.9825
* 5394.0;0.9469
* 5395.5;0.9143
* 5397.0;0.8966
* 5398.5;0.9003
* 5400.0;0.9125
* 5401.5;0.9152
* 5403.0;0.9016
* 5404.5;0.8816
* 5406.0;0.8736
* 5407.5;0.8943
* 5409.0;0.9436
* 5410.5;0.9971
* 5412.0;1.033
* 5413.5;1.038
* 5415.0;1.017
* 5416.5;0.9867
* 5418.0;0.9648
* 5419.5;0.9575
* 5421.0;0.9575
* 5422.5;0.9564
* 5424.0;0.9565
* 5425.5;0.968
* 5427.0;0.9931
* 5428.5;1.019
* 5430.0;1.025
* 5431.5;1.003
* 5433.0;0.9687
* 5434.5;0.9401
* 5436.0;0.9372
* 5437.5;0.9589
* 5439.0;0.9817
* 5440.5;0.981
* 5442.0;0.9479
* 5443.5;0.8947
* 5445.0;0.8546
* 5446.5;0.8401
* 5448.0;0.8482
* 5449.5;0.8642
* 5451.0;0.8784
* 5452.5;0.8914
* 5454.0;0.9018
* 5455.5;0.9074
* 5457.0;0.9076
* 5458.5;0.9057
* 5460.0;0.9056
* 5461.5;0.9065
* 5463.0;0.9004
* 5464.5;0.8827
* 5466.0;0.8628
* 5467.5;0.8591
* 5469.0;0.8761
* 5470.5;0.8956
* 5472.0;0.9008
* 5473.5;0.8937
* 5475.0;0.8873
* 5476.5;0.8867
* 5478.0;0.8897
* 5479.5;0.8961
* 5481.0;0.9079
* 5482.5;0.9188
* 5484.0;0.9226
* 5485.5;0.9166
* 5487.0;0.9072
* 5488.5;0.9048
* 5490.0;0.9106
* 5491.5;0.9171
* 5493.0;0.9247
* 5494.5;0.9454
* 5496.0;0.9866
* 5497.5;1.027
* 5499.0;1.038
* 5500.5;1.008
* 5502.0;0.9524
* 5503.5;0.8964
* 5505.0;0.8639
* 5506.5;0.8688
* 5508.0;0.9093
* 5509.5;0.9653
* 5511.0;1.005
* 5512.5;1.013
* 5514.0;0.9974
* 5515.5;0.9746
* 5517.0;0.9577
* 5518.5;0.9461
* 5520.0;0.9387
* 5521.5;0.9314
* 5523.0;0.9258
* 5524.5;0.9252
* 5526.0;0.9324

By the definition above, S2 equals -0.8 angstrom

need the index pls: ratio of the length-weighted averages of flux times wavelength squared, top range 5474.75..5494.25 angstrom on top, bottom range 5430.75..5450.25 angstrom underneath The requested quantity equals 1.00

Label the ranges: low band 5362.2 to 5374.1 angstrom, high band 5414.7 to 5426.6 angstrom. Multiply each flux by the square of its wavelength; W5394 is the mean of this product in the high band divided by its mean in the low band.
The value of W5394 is 1.04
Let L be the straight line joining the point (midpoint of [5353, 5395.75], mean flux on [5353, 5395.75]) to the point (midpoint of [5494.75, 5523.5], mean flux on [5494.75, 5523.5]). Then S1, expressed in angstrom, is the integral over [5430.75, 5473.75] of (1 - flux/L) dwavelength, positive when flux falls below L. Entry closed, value 2.8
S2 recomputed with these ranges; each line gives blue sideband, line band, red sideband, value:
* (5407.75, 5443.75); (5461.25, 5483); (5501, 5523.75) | 1.6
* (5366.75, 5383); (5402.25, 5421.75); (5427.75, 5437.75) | 0.5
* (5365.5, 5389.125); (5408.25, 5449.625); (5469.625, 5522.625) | 0.4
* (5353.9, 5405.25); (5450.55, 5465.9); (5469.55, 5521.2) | 0.8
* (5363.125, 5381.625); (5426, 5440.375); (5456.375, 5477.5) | -0.9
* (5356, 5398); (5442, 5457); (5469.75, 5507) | 1.0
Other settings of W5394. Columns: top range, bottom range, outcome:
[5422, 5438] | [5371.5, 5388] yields 0.99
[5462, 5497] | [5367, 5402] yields 0.96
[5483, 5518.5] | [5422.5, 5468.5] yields 1.05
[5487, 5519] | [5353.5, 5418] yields 1.02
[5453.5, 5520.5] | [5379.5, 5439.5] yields 0.98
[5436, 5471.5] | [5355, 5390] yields 0.94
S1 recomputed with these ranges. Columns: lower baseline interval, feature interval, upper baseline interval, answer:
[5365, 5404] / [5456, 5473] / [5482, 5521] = 1.1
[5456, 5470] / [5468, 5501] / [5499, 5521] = -0.2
